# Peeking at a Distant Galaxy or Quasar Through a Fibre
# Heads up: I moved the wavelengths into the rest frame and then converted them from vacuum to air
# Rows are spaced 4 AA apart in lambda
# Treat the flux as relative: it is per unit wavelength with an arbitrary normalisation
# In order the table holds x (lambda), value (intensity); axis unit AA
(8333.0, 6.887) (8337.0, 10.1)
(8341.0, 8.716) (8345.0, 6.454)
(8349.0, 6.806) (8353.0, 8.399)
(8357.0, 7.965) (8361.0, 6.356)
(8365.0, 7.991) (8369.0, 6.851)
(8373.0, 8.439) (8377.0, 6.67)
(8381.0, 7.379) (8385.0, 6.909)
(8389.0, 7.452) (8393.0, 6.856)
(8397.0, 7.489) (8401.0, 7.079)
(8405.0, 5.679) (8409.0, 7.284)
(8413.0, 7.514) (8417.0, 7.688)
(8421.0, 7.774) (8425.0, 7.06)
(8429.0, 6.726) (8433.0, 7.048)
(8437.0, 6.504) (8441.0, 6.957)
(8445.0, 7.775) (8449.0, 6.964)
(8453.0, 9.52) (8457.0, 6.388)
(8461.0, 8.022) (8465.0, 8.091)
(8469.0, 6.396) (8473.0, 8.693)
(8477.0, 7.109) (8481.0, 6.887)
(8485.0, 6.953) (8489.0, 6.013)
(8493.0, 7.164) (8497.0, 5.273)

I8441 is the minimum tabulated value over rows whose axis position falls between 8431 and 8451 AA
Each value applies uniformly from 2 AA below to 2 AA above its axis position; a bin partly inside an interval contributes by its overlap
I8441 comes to 6.504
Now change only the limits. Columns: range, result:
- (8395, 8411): 5.679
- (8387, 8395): 6.856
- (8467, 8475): 6.396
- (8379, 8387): 6.909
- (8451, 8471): 6.388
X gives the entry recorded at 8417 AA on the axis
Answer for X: 7.688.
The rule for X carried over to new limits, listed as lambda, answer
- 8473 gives 8.693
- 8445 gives 7.775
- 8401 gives 7.079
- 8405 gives 5.679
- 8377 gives 6.67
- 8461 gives 8.022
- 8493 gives 7.164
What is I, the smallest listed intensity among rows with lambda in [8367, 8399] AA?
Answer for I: 6.67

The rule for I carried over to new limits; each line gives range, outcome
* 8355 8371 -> 6.356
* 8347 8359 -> 6.806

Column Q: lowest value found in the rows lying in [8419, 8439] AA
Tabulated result 6.504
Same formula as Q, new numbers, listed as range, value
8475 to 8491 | 6.013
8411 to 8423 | 7.514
